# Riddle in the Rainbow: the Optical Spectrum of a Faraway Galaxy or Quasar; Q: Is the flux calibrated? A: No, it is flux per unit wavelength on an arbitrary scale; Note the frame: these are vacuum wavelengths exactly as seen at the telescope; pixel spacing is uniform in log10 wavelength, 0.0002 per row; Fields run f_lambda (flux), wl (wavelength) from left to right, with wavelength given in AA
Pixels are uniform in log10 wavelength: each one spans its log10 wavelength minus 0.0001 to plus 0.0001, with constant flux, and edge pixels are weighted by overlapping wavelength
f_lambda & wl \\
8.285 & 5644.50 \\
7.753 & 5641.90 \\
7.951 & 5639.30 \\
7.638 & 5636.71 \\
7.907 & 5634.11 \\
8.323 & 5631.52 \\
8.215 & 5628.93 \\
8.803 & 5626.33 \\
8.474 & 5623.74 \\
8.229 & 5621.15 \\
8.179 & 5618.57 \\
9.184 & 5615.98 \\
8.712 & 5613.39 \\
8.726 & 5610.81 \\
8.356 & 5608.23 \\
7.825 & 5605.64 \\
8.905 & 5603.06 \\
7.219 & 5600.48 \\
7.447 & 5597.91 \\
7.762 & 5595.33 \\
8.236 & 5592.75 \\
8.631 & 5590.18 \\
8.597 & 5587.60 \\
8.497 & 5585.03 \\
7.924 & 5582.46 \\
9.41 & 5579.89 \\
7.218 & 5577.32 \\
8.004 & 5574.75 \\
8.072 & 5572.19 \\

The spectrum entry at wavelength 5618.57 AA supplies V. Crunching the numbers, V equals 8.179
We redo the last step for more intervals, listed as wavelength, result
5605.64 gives 7.825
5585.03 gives 8.497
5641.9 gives 7.753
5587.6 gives 8.597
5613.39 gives 8.712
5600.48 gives 7.219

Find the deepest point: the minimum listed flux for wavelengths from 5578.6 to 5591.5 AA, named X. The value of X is 7.924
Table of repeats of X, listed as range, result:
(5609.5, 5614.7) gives 8.712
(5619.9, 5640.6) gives 7.638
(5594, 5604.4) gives 7.219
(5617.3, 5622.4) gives 8.179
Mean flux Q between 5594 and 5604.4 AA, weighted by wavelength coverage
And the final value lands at 7.84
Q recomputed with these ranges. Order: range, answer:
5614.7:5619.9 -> 8.68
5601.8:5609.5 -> 8.35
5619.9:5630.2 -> 8.42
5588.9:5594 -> 8.44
